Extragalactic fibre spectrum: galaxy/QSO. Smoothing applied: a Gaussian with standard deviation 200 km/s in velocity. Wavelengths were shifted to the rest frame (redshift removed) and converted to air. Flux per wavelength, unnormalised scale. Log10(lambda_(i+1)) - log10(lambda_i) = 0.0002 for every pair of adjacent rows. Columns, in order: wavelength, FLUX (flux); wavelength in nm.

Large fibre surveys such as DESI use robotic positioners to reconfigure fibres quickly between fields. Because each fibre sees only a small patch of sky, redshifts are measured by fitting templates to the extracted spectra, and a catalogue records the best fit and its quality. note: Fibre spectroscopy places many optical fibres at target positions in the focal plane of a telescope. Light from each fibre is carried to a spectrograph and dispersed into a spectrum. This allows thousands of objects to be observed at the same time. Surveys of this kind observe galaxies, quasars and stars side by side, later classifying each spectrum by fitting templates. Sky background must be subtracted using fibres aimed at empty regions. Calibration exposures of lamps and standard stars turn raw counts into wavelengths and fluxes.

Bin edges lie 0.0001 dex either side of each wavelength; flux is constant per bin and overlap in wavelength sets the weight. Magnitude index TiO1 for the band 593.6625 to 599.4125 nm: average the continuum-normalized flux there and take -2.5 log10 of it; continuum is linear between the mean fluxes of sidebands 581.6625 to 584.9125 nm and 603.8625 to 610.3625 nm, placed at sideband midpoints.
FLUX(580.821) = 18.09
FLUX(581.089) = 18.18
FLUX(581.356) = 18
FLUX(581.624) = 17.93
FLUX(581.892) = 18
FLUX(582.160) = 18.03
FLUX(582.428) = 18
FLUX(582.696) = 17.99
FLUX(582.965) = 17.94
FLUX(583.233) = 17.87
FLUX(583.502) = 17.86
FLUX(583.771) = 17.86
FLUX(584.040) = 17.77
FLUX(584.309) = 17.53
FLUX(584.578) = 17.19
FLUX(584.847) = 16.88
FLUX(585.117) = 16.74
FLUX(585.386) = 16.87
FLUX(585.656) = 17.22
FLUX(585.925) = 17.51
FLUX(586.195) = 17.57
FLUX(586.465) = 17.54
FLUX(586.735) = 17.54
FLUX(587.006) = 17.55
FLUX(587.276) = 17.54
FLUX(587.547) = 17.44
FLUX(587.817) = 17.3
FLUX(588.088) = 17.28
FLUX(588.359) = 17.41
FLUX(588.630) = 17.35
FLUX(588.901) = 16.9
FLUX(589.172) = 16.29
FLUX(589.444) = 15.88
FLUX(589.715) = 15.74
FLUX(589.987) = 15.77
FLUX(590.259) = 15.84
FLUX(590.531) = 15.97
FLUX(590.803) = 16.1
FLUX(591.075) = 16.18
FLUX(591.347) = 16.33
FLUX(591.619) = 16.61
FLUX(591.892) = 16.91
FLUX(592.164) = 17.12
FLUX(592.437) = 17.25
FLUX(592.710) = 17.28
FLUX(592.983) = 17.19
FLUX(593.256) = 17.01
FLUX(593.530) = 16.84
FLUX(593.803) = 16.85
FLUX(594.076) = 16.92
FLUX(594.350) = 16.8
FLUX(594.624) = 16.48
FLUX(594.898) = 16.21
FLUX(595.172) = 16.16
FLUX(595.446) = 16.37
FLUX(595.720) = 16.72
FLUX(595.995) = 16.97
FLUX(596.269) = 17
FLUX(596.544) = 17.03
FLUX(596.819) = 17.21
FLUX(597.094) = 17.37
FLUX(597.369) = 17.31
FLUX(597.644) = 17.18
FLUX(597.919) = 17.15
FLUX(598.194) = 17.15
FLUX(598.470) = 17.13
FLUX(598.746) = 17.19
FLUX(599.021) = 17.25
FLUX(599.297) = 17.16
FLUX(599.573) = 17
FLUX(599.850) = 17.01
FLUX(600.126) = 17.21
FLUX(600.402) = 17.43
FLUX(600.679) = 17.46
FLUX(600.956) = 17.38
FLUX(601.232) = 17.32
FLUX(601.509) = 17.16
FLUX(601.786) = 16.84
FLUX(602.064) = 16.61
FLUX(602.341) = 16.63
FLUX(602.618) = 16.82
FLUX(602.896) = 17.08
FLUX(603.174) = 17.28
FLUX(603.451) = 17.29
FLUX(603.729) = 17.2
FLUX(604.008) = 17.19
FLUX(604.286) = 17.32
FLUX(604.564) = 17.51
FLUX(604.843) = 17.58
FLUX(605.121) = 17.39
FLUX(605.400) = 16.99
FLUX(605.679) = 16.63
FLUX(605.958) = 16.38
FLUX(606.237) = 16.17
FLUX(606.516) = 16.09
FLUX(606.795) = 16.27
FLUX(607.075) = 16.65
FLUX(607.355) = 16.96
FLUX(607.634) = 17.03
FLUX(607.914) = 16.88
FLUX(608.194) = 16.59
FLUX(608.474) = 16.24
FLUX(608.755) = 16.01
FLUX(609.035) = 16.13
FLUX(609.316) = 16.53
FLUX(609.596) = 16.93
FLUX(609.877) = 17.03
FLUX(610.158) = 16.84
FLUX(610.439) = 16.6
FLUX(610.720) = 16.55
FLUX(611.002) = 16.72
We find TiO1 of 0.017 mag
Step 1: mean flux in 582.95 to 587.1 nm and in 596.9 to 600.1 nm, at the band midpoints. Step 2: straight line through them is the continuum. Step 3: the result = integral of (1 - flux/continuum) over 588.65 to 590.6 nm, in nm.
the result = 0.14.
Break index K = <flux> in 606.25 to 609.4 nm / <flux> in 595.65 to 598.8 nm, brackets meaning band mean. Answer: 0.96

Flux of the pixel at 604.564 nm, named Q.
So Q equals 17.51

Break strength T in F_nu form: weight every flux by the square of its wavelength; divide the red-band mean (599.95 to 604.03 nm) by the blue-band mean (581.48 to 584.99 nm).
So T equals 1.03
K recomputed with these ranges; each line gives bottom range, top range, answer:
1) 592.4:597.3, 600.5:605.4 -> 1.02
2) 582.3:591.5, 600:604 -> 1.00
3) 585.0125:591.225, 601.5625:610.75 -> 1.00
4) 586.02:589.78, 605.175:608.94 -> 0.97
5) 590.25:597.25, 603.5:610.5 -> 1.00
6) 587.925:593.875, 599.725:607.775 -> 1.02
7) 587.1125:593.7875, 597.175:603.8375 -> 1.02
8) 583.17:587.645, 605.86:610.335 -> 0.95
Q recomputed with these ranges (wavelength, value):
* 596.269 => 17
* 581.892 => 18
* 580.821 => 18.09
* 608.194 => 16.59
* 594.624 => 16.48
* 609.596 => 16.93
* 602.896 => 17.08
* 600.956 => 17.38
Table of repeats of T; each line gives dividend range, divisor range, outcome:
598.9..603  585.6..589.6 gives 1.04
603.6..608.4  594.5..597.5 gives 1.04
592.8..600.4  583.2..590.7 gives 1.03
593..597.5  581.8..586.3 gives 1.00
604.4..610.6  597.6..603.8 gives 1.00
